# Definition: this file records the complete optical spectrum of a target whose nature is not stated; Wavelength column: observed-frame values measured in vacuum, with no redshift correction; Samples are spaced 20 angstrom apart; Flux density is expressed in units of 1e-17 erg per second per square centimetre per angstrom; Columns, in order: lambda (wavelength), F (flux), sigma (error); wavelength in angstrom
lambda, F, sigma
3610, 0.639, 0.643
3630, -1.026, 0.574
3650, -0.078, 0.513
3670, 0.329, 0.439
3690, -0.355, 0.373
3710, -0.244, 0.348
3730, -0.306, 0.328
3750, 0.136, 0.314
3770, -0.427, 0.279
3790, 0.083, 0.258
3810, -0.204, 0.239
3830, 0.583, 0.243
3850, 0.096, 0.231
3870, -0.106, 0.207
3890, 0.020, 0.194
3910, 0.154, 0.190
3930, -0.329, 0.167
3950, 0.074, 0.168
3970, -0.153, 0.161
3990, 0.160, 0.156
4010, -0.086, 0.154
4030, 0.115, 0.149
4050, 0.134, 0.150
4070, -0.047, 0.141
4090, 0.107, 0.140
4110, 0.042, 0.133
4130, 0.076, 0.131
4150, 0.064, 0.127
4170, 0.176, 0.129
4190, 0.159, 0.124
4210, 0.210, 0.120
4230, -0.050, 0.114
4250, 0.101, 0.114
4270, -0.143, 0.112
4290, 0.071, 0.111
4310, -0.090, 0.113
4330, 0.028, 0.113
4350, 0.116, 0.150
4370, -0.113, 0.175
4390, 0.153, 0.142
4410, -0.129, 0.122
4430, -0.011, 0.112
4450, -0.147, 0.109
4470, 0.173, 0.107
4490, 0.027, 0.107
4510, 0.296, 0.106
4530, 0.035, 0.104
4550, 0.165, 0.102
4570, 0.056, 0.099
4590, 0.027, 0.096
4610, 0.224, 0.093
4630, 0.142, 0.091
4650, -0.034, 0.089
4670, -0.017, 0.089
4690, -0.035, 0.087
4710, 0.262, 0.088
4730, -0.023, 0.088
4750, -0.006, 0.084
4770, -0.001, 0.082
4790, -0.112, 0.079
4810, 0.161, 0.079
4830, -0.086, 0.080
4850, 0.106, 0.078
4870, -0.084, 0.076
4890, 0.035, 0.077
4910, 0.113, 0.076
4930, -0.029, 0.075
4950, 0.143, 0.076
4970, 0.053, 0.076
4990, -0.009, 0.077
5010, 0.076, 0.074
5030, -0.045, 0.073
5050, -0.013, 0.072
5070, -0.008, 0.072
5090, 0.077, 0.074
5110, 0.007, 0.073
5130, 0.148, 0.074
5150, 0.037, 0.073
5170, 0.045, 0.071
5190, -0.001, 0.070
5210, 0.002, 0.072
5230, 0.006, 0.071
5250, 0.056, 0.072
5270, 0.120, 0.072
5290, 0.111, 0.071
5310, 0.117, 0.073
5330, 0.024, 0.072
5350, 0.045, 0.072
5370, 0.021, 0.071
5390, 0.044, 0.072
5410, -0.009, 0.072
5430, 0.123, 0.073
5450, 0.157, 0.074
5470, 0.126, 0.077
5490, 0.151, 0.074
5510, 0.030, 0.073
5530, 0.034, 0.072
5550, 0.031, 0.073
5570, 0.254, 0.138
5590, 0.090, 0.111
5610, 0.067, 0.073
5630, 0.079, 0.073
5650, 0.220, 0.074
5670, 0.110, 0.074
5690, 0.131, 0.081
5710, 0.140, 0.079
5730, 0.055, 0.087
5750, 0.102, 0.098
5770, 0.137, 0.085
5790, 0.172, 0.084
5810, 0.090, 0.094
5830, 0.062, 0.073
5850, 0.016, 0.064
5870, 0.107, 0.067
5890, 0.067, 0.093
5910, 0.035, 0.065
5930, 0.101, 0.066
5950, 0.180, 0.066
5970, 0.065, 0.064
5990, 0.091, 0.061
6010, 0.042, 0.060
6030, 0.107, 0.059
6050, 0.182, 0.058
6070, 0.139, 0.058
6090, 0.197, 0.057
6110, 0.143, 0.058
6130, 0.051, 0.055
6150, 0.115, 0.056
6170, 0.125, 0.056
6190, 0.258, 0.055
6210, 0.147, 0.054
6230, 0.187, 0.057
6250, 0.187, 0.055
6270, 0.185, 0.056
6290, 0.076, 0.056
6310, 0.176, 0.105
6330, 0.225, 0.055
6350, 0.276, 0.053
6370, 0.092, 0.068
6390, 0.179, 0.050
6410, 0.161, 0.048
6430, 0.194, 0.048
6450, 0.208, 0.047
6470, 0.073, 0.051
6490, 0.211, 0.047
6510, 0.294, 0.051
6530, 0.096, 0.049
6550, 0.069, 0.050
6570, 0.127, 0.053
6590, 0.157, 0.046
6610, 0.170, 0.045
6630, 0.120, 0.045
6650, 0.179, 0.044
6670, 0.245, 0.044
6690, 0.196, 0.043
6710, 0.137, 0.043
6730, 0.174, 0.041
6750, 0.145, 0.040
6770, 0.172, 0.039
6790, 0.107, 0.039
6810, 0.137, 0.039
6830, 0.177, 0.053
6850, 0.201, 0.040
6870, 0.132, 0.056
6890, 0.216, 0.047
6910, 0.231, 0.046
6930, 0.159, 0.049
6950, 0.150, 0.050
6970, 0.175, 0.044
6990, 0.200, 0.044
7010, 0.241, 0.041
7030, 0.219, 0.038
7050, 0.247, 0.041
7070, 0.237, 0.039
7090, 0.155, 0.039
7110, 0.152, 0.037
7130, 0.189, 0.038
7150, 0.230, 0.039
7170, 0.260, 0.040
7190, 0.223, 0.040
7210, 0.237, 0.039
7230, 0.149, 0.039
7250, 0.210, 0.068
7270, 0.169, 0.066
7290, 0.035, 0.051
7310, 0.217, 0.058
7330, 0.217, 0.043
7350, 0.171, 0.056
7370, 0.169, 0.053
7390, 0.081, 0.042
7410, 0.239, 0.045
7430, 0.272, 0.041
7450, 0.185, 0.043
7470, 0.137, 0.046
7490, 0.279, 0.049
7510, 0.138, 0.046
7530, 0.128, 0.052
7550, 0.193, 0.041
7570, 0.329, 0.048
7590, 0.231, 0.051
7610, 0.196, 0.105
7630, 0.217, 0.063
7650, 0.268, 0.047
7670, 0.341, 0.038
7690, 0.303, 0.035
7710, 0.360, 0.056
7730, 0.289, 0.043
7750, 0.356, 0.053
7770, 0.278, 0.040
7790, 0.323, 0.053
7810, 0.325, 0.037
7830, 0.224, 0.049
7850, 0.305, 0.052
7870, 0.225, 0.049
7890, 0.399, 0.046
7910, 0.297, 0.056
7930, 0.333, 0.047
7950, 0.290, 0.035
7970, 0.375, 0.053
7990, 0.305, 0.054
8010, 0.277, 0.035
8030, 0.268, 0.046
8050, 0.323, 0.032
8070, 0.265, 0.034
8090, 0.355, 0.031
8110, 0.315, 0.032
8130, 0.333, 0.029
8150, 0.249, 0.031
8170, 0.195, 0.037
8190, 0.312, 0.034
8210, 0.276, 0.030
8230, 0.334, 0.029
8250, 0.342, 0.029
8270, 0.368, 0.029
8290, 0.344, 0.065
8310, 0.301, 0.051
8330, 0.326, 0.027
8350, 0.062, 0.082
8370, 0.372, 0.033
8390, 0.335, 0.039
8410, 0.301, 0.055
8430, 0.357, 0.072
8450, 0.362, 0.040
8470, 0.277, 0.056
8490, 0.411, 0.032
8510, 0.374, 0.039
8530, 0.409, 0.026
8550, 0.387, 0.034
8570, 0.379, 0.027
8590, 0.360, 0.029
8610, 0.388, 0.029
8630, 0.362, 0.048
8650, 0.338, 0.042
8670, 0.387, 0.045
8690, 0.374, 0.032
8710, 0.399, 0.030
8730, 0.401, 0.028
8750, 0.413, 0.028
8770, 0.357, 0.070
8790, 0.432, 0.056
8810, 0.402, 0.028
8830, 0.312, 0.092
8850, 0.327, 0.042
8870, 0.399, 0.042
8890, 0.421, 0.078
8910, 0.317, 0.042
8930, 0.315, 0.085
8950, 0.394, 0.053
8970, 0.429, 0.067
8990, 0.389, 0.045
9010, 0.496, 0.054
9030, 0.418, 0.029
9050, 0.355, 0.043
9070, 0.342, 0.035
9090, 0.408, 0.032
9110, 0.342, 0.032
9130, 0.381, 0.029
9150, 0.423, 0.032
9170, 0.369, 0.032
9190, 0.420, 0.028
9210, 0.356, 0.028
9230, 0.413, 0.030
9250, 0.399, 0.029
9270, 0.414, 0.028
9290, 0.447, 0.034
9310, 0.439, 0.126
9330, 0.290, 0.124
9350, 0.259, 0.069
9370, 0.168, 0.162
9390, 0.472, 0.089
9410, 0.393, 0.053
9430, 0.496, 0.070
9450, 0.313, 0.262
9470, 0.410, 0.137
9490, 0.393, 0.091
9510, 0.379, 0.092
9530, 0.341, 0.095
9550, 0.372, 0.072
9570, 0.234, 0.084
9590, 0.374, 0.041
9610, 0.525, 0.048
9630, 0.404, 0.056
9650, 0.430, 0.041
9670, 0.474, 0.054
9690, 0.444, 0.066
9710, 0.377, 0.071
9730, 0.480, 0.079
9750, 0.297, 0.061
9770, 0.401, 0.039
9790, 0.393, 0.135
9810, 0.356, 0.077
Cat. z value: 0.90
